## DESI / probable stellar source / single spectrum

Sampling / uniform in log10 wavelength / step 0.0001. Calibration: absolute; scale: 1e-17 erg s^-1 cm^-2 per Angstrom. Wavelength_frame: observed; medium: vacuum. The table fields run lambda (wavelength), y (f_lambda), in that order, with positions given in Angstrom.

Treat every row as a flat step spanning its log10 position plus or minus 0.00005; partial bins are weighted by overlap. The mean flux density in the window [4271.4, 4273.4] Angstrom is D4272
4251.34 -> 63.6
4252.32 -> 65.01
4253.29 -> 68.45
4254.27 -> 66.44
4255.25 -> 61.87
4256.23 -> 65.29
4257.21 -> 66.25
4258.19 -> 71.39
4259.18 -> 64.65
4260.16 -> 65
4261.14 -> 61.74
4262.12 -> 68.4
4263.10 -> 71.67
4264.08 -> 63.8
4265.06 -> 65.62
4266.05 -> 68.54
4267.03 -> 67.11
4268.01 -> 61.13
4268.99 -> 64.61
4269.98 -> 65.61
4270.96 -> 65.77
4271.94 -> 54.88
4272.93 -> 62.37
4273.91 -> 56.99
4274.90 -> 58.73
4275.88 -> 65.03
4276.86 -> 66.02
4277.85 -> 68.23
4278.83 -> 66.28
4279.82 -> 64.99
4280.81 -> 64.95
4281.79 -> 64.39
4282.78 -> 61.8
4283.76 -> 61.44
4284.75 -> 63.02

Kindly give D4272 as 58.7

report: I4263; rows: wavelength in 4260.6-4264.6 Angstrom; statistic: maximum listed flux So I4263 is 71.67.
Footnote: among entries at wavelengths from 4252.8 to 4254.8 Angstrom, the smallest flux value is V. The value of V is 66.44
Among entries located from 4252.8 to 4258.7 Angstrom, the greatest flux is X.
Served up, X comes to 71.39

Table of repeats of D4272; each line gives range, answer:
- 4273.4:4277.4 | 61.8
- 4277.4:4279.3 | 67.4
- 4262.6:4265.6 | 67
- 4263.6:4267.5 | 66.2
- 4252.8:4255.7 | 65.8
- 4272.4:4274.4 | 59.5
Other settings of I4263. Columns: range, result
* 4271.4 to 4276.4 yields 65.03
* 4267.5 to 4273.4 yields 65.77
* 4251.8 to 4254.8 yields 68.45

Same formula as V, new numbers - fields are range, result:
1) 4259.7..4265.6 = 61.74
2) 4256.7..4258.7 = 66.25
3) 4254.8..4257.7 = 61.87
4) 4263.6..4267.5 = 63.8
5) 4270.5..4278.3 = 54.88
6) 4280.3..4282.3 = 64.39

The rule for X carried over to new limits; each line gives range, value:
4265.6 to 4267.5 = 68.54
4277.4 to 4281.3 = 68.23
